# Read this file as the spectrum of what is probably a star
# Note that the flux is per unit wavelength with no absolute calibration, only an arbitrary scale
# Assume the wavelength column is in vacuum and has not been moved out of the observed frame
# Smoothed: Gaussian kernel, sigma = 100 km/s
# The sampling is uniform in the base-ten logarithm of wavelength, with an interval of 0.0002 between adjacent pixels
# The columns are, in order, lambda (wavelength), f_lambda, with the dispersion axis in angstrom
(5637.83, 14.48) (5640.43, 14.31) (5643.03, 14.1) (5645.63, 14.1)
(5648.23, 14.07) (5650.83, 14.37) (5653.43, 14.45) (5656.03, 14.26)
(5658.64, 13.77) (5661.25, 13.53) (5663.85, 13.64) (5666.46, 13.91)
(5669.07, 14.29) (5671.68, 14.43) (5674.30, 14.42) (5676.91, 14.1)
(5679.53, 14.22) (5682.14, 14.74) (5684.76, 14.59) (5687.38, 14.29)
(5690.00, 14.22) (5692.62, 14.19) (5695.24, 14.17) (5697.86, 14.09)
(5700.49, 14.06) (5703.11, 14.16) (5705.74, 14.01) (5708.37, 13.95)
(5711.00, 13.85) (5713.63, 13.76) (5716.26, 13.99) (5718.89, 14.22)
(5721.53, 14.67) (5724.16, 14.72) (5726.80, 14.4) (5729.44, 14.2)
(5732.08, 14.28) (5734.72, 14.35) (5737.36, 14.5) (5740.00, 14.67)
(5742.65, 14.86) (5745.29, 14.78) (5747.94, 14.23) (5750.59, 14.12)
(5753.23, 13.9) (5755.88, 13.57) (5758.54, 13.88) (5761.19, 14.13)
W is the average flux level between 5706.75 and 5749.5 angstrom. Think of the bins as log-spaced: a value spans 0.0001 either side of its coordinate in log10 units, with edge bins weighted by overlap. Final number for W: 14.3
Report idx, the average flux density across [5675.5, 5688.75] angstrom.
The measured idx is 14.4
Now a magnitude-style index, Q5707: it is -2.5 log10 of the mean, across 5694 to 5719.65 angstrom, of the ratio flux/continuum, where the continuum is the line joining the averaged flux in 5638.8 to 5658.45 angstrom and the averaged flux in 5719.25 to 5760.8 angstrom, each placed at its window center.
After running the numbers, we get 0.02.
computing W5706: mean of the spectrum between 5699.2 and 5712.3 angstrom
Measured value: 14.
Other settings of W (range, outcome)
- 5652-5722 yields 14.1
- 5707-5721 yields 14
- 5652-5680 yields 14.1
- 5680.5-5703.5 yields 14.3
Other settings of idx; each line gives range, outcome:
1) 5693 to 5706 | 14.1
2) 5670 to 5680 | 14.3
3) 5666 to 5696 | 14.3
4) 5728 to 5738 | 14.3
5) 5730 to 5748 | 14.5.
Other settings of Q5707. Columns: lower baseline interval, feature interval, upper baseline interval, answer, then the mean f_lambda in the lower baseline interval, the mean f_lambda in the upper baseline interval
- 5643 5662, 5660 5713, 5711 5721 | -0.006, 14.1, 14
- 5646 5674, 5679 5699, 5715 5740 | -0.008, 14.1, 14.4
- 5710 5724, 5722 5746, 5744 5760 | -0.031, 14.2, 14.1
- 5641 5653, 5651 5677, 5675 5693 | 0.013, 14.2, 14.3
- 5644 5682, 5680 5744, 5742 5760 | -0.011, 14.1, 14.2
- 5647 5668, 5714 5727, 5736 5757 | -0.008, 14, 14.3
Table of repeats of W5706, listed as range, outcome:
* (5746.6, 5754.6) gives 14.1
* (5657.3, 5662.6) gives 13.7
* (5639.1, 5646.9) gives 14.2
